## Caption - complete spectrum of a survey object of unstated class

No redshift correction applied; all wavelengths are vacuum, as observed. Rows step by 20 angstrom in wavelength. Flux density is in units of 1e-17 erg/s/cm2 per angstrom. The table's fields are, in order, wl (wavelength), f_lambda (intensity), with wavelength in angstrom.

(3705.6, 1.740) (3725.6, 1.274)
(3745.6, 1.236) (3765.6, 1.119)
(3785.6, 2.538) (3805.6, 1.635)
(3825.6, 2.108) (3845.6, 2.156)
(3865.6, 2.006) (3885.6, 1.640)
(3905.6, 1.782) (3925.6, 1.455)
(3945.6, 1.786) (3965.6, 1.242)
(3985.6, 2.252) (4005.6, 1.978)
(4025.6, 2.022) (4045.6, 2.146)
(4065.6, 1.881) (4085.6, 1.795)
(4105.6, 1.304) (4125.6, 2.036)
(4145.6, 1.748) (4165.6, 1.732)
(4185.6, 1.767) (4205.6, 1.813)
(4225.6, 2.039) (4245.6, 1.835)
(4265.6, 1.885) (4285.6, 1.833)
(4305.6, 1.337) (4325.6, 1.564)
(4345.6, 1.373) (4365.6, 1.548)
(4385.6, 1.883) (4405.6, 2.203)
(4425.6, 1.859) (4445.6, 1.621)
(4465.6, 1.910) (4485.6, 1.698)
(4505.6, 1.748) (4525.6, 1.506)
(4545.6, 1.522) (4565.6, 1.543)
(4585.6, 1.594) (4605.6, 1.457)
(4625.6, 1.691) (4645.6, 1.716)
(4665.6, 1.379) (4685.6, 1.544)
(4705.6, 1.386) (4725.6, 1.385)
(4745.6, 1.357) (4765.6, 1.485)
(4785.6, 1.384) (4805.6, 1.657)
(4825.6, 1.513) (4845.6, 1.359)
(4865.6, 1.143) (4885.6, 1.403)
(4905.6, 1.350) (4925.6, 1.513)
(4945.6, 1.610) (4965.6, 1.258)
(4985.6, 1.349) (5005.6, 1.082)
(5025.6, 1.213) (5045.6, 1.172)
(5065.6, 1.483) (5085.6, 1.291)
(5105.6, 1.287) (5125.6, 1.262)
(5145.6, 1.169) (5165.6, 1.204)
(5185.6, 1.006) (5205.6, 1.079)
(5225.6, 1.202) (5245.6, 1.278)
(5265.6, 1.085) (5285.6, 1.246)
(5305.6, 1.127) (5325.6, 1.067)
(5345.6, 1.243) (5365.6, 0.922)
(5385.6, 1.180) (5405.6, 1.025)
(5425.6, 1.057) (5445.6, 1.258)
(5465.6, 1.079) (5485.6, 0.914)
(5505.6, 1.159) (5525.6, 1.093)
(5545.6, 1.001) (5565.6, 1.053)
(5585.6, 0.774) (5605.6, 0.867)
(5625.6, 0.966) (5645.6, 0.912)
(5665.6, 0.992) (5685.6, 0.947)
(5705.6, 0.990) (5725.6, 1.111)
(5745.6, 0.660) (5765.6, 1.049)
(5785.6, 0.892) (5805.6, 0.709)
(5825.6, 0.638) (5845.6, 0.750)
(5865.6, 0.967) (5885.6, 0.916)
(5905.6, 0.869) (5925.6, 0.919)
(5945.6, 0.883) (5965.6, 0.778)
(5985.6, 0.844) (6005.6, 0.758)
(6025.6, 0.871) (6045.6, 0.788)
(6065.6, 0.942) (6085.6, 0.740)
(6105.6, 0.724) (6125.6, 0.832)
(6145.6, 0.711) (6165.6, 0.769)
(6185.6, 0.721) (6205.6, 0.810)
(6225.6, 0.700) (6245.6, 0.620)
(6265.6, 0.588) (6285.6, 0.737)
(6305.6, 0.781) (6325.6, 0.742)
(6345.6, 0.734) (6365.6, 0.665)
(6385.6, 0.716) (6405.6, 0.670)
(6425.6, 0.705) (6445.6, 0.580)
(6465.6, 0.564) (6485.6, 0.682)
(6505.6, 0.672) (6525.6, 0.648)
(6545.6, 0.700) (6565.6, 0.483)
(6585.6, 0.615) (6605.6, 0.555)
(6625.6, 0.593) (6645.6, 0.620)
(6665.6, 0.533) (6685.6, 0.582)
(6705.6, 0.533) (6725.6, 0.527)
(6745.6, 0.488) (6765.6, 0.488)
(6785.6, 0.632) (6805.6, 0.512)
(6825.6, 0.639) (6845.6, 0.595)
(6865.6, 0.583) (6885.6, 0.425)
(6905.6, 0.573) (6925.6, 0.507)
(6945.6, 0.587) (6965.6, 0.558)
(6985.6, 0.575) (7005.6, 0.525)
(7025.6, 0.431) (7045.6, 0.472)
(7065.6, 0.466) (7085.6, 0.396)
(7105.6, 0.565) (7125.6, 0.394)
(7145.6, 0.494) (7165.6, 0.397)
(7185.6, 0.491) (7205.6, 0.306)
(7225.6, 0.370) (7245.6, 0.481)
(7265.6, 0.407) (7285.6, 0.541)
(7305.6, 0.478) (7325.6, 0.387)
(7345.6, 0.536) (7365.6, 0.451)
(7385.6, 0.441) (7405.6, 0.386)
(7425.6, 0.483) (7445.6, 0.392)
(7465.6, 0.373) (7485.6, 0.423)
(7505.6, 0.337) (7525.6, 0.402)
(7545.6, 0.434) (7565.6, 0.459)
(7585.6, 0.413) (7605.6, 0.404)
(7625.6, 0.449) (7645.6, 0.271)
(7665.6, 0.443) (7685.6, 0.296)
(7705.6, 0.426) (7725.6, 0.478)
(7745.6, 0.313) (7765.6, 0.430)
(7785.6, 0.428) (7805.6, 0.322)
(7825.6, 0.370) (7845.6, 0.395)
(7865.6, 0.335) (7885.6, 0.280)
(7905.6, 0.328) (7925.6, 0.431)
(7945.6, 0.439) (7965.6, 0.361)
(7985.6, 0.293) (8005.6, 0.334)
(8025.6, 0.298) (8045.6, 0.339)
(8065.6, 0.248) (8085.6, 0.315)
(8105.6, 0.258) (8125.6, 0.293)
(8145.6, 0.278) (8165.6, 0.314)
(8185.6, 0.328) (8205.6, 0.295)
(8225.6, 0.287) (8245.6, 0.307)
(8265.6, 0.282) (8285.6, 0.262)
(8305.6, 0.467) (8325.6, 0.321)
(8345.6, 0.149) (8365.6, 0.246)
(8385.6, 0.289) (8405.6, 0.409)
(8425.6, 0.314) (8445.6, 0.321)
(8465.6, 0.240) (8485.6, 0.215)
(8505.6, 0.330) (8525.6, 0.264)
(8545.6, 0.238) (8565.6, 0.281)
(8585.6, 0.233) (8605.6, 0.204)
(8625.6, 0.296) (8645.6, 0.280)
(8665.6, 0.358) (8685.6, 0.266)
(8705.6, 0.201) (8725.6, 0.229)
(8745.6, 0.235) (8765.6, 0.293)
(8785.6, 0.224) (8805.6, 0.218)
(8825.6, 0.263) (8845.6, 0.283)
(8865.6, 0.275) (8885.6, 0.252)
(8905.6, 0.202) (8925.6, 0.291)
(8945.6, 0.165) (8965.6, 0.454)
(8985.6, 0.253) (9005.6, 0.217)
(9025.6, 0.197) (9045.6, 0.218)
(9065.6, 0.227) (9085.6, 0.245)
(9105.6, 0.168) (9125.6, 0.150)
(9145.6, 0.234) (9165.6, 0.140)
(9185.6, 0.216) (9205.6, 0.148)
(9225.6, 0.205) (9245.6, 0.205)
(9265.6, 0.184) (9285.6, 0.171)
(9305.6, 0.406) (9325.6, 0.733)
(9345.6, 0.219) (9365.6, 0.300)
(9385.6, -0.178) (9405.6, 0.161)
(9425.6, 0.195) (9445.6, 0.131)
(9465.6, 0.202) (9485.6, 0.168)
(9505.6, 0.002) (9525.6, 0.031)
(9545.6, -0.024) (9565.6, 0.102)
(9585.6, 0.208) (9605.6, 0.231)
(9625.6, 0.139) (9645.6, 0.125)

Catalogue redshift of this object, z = 0.00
